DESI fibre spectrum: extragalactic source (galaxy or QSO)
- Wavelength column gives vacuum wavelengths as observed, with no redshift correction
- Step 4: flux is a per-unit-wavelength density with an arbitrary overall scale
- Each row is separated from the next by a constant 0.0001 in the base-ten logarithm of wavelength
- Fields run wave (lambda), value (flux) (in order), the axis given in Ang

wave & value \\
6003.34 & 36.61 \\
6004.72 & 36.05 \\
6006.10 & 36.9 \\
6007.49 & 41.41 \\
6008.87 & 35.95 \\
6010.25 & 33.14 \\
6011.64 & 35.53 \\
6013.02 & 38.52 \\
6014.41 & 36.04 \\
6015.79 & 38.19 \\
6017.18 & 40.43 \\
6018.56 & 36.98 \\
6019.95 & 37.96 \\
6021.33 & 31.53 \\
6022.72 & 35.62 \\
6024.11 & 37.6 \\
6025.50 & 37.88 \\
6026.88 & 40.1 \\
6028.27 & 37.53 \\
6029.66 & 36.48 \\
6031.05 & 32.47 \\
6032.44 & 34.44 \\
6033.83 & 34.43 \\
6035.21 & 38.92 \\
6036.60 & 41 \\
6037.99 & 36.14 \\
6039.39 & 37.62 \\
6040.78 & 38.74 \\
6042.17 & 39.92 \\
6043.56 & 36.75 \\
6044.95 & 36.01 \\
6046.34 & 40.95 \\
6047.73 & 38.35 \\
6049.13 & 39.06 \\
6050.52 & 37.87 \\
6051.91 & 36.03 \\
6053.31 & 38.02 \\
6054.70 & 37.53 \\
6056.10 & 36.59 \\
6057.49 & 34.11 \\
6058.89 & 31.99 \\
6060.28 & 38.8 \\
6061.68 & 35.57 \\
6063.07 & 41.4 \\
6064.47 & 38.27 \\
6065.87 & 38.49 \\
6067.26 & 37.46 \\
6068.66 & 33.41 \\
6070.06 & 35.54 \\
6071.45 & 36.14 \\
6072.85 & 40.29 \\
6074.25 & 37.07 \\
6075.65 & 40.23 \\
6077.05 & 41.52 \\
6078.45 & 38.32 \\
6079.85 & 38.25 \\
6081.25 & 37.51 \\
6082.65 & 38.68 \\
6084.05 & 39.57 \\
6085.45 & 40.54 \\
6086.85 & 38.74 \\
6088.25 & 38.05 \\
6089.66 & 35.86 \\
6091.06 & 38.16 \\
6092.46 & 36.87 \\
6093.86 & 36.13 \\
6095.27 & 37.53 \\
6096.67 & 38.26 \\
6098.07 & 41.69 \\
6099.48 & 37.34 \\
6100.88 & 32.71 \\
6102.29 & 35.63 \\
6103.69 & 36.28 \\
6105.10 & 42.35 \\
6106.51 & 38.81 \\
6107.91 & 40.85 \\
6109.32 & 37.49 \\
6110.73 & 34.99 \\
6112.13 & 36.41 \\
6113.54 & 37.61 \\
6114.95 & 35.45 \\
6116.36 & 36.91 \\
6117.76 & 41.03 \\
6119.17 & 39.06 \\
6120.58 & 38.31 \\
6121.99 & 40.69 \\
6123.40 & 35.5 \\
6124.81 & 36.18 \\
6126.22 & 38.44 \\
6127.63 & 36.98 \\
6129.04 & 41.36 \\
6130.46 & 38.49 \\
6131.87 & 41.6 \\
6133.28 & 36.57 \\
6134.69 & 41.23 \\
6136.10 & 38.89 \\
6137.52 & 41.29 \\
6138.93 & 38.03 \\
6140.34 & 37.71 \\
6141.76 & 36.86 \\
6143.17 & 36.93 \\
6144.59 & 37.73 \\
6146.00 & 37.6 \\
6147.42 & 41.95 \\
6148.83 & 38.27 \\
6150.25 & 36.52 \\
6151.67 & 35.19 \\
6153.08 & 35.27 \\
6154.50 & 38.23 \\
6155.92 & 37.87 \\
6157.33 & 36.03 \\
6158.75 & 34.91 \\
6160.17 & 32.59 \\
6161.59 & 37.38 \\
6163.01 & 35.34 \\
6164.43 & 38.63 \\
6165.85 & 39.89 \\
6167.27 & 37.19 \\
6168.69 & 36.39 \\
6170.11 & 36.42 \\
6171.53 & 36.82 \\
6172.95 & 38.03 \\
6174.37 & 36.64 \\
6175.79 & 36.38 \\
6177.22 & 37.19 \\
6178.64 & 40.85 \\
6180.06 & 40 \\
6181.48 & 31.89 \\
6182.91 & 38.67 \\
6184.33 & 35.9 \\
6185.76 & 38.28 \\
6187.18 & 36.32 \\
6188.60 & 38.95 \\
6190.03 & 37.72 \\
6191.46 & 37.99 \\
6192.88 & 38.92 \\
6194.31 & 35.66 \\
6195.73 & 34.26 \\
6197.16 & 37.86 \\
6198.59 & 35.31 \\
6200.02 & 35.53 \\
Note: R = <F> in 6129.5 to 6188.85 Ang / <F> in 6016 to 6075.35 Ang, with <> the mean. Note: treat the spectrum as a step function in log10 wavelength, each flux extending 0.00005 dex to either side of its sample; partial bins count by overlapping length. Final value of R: 1.01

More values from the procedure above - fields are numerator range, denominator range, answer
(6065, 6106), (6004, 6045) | 1.02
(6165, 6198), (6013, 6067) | 1.00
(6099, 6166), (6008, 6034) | 1.04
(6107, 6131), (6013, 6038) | 1.03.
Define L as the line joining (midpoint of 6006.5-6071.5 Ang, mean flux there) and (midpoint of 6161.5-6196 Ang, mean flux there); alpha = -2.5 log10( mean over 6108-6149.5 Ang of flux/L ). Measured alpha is -0.03 mag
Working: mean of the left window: 37.1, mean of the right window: 37.3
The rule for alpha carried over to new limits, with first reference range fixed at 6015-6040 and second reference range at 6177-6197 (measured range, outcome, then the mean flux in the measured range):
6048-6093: -0.018 mag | 37.7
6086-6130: -0.019 mag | 37.8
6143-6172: 0.008 mag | 37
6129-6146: -0.043 mag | 38.7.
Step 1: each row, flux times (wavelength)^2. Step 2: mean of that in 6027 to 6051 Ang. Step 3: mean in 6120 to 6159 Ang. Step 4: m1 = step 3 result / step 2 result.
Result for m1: 1.05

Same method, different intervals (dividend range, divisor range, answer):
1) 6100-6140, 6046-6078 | 1.04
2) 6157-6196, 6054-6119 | 1.01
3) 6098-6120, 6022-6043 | 1.04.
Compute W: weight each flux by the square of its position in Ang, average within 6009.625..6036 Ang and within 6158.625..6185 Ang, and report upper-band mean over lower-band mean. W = 1.06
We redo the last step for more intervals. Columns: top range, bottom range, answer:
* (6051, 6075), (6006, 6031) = 1.01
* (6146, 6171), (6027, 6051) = 1.02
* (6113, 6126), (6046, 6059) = 1.04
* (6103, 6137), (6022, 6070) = 1.06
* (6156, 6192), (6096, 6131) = 1.00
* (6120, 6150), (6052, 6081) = 1.05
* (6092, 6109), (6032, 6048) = 1.02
